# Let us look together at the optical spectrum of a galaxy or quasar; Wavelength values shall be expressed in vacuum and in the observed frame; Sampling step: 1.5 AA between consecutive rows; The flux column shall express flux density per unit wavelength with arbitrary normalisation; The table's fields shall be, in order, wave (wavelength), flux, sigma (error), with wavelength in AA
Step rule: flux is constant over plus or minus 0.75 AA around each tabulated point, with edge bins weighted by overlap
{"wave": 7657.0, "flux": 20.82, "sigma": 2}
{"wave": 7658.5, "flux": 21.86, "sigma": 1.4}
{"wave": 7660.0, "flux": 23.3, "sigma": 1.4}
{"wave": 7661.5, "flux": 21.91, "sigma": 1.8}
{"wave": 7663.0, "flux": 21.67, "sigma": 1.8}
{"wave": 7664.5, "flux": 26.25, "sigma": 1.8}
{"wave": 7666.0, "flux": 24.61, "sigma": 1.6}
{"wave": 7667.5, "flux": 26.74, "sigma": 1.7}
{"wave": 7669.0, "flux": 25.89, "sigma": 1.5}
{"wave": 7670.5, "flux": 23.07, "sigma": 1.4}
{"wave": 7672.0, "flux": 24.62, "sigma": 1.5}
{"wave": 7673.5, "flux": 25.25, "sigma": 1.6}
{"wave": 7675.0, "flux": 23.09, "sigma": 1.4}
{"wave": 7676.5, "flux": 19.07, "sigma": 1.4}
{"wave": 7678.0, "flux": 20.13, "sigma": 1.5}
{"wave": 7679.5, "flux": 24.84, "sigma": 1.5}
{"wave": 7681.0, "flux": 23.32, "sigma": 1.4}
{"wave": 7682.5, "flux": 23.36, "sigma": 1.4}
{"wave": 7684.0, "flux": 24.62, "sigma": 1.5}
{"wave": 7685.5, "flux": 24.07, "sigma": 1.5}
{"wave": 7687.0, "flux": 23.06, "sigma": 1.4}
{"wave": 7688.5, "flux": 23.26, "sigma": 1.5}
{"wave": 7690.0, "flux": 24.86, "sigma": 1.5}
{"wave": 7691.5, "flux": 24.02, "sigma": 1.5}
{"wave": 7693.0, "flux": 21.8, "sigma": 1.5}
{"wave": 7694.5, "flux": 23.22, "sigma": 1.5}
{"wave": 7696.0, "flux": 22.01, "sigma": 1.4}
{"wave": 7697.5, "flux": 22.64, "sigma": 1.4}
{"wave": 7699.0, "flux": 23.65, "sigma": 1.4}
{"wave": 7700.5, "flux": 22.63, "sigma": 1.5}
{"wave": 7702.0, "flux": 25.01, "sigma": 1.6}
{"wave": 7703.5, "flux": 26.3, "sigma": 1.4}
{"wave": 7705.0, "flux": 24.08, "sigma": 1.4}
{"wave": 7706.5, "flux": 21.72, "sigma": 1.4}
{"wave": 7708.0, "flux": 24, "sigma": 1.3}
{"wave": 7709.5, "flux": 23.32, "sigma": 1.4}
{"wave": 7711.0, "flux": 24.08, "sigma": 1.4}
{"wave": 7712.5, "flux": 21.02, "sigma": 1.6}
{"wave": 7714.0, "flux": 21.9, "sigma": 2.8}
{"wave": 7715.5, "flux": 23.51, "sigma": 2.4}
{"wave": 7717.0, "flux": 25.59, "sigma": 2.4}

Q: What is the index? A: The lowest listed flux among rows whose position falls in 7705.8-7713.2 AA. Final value 21.02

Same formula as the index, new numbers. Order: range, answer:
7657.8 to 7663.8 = 21.67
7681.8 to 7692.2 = 23.06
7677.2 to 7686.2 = 20.13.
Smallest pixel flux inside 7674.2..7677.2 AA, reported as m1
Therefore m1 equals 19.07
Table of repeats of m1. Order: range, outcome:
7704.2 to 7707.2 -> 21.72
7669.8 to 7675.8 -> 23.07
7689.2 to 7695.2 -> 21.8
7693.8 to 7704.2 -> 22.01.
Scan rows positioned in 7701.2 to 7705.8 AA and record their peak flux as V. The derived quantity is 26.3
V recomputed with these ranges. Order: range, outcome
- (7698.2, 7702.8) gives 25.01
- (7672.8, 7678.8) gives 25.25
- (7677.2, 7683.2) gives 24.84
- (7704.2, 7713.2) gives 24.08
